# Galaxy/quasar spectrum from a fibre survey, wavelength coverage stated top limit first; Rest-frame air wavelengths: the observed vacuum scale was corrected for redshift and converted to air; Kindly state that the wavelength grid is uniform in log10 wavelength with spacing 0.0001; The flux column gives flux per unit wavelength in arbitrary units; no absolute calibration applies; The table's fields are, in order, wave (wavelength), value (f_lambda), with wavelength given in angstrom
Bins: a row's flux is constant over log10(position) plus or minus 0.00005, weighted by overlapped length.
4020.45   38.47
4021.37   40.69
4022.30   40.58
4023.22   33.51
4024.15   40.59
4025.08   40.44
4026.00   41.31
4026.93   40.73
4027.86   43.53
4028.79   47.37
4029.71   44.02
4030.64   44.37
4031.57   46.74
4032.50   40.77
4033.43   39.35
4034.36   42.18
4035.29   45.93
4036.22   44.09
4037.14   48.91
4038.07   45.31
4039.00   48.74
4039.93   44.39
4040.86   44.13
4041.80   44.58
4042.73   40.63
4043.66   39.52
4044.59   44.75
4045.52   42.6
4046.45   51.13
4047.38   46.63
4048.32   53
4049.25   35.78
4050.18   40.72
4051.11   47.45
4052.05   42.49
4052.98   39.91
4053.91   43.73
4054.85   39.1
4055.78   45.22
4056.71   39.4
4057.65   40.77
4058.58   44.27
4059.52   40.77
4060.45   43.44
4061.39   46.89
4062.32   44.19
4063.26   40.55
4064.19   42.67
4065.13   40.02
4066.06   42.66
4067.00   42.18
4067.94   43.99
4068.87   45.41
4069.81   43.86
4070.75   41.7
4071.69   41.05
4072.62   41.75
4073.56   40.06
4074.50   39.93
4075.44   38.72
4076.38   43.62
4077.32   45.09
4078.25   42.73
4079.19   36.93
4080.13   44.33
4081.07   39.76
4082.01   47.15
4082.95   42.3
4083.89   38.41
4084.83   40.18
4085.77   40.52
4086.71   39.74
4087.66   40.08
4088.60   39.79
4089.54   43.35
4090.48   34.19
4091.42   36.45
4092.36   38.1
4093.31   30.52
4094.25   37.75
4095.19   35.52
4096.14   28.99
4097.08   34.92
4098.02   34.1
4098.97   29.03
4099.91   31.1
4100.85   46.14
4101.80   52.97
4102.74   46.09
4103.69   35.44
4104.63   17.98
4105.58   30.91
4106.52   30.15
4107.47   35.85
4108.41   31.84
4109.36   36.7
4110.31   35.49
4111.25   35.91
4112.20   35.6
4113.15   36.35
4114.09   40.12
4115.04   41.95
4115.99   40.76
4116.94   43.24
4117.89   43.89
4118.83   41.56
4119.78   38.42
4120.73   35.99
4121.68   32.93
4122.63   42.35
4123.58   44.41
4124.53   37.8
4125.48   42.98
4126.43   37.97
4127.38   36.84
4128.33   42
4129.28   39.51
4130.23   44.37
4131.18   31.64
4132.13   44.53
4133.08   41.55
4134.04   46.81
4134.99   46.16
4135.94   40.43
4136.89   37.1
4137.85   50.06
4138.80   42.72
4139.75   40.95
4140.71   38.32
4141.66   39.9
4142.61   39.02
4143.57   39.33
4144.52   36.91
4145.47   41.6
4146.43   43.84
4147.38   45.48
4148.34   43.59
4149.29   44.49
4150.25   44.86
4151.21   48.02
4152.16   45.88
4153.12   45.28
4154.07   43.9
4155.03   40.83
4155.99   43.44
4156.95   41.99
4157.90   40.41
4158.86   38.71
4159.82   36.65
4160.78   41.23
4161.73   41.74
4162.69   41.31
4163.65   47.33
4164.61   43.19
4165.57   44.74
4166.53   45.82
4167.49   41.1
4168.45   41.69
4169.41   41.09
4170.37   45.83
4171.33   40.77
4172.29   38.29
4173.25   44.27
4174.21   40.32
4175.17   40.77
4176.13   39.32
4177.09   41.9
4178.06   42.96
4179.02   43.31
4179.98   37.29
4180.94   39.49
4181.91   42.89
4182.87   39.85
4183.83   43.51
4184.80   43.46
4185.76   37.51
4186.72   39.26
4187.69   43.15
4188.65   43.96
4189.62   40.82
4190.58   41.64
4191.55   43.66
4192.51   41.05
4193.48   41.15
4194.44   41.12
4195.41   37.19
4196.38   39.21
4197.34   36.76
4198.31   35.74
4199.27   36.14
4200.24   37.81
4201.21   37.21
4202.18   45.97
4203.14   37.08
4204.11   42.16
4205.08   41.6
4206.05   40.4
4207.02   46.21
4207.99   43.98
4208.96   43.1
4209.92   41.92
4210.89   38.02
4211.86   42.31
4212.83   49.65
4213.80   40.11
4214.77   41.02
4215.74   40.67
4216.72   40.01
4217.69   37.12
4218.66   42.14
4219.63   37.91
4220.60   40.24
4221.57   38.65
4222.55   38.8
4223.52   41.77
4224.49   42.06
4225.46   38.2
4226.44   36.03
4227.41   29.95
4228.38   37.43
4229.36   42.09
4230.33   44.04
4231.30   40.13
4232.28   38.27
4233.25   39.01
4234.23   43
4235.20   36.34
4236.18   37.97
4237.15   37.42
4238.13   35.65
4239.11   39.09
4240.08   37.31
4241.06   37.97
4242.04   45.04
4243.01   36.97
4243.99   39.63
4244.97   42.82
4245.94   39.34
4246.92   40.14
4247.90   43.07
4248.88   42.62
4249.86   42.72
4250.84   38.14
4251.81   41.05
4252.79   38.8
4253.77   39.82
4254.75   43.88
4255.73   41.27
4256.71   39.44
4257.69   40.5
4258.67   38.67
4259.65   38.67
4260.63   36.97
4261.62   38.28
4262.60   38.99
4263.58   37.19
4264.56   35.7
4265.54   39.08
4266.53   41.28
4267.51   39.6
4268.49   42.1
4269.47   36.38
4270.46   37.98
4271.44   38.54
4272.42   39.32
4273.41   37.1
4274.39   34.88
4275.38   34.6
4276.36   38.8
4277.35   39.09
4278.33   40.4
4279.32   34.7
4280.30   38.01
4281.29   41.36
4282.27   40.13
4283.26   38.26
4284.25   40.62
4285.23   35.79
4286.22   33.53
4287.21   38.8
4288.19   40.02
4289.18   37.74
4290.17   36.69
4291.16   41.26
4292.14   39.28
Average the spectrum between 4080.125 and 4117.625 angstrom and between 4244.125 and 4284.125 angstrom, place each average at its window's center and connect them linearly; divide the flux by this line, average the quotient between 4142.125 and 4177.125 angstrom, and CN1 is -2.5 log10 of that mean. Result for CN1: -0.11 mag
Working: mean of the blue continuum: 37.4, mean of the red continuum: 39.3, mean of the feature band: 42.3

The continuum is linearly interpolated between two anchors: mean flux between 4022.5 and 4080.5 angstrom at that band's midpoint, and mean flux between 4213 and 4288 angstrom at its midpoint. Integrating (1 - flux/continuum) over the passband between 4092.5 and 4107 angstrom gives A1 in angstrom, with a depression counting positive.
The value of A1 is 2.46 angstrom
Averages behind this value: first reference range 42.9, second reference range 39.1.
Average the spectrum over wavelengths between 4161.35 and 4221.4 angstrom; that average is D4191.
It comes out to 41.2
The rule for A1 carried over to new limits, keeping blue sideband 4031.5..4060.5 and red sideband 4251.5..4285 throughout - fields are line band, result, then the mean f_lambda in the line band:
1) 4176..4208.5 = -0.23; 40.7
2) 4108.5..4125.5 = 1.25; 39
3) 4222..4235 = 0.15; 39.2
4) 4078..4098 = 1.97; 38.5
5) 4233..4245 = 0.15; 38.9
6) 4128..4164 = -0.60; 42.1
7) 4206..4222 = -0.57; 41.4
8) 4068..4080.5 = 0.29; 42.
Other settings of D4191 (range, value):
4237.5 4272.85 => 39.5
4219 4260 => 39.6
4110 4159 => 41.2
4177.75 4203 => 40.4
